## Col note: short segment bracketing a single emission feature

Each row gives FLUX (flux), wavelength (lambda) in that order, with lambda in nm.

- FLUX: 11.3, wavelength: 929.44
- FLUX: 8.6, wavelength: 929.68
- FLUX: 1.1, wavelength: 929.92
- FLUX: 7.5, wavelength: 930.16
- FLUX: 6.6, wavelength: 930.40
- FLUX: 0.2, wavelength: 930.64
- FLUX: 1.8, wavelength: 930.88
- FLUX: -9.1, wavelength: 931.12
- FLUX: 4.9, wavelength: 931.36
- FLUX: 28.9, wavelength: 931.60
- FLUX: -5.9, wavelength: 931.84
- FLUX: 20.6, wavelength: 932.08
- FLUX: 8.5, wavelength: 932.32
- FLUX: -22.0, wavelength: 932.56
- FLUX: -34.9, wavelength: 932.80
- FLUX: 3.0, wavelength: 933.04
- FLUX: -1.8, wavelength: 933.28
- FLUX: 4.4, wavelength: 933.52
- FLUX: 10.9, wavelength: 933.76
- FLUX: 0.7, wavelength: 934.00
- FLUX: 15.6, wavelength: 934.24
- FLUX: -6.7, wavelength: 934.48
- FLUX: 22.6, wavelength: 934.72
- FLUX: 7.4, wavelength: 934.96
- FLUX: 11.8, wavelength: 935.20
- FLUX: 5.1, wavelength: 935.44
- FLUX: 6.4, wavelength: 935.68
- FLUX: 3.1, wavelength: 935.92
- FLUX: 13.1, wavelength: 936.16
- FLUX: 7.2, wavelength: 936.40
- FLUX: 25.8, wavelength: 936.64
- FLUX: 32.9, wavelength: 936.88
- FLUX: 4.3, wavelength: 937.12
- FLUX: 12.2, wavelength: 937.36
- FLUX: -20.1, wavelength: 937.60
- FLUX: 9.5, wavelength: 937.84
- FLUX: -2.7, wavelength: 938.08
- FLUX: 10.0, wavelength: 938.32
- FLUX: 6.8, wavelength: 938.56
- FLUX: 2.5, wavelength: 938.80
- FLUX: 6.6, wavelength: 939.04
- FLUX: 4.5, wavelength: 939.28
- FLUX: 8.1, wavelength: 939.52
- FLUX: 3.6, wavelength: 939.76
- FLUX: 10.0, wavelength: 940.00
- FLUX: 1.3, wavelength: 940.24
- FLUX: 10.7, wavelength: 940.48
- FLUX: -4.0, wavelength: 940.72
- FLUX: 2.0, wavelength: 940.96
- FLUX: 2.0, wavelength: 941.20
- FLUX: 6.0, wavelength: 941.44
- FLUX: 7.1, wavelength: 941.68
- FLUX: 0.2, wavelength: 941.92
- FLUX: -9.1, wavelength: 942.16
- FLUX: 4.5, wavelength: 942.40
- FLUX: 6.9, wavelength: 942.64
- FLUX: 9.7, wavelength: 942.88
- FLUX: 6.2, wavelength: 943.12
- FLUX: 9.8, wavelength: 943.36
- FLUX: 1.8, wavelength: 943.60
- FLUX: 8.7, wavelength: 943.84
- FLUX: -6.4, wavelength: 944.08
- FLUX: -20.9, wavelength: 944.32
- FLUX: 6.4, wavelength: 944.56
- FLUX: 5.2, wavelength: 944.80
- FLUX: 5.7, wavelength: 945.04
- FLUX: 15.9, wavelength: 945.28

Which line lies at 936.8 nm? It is Hbeta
